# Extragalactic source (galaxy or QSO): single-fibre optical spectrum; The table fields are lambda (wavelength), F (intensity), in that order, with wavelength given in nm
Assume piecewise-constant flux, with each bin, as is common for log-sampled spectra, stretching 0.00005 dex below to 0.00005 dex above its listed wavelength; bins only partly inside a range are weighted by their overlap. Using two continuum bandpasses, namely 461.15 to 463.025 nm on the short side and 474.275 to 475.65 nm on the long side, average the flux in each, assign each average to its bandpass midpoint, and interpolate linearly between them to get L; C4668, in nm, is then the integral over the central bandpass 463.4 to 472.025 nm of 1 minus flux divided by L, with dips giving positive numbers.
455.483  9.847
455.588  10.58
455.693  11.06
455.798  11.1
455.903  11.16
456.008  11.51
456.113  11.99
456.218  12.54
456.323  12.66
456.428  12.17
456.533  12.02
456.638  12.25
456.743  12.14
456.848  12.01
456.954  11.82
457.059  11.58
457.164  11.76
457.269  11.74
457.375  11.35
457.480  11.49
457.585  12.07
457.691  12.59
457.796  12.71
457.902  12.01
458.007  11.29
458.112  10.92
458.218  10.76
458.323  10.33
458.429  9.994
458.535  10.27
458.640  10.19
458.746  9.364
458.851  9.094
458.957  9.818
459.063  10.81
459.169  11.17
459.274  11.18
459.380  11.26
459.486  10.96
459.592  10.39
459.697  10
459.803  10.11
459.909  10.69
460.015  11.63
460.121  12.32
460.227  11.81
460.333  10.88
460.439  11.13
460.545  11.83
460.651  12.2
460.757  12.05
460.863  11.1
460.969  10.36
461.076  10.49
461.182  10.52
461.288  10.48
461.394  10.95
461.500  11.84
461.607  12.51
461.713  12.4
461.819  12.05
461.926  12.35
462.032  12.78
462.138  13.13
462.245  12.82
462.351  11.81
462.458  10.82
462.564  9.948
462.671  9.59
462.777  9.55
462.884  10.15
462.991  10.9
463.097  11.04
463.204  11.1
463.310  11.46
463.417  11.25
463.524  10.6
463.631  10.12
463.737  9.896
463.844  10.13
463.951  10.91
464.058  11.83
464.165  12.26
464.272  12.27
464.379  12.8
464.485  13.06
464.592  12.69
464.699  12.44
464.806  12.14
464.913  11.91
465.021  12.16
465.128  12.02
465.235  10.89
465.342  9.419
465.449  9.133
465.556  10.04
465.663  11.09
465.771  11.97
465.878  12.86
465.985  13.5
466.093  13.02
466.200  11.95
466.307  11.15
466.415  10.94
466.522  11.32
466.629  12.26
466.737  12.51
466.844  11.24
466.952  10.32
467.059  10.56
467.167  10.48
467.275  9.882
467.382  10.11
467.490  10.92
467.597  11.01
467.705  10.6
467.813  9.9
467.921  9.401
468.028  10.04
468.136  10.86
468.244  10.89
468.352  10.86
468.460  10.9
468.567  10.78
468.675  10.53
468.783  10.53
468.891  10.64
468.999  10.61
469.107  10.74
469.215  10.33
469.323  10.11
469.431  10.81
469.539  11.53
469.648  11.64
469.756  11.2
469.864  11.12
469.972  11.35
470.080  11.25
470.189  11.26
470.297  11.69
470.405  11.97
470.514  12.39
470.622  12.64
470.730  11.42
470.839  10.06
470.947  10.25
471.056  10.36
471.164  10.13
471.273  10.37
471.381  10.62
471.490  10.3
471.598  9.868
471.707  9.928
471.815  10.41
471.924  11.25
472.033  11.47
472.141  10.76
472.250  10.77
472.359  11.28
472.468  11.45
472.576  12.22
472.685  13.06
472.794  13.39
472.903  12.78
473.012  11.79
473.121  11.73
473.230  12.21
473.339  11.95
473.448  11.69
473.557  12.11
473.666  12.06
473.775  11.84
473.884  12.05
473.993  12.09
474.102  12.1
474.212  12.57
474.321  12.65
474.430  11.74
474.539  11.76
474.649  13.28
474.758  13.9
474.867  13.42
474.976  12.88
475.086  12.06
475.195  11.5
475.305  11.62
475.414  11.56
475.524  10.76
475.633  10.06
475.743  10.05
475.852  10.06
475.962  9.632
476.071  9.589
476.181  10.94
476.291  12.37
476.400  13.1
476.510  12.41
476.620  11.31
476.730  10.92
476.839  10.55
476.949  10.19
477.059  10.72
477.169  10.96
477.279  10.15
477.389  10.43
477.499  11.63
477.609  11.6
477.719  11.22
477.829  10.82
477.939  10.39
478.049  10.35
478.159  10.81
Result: 0.46 nm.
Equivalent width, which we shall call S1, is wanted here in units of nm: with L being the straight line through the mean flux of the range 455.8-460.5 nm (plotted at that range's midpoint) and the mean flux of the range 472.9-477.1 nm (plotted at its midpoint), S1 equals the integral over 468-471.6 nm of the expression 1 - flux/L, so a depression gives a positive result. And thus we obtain 0.202 nm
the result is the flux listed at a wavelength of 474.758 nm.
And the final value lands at 13.9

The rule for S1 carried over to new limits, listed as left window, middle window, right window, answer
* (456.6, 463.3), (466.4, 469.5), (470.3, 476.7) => 0.20 nm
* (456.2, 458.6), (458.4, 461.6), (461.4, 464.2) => 0.17 nm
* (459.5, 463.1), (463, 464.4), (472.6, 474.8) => 0.04 nm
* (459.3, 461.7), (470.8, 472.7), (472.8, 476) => 0.16 nm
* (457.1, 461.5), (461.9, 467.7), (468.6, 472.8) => -0.15 nm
